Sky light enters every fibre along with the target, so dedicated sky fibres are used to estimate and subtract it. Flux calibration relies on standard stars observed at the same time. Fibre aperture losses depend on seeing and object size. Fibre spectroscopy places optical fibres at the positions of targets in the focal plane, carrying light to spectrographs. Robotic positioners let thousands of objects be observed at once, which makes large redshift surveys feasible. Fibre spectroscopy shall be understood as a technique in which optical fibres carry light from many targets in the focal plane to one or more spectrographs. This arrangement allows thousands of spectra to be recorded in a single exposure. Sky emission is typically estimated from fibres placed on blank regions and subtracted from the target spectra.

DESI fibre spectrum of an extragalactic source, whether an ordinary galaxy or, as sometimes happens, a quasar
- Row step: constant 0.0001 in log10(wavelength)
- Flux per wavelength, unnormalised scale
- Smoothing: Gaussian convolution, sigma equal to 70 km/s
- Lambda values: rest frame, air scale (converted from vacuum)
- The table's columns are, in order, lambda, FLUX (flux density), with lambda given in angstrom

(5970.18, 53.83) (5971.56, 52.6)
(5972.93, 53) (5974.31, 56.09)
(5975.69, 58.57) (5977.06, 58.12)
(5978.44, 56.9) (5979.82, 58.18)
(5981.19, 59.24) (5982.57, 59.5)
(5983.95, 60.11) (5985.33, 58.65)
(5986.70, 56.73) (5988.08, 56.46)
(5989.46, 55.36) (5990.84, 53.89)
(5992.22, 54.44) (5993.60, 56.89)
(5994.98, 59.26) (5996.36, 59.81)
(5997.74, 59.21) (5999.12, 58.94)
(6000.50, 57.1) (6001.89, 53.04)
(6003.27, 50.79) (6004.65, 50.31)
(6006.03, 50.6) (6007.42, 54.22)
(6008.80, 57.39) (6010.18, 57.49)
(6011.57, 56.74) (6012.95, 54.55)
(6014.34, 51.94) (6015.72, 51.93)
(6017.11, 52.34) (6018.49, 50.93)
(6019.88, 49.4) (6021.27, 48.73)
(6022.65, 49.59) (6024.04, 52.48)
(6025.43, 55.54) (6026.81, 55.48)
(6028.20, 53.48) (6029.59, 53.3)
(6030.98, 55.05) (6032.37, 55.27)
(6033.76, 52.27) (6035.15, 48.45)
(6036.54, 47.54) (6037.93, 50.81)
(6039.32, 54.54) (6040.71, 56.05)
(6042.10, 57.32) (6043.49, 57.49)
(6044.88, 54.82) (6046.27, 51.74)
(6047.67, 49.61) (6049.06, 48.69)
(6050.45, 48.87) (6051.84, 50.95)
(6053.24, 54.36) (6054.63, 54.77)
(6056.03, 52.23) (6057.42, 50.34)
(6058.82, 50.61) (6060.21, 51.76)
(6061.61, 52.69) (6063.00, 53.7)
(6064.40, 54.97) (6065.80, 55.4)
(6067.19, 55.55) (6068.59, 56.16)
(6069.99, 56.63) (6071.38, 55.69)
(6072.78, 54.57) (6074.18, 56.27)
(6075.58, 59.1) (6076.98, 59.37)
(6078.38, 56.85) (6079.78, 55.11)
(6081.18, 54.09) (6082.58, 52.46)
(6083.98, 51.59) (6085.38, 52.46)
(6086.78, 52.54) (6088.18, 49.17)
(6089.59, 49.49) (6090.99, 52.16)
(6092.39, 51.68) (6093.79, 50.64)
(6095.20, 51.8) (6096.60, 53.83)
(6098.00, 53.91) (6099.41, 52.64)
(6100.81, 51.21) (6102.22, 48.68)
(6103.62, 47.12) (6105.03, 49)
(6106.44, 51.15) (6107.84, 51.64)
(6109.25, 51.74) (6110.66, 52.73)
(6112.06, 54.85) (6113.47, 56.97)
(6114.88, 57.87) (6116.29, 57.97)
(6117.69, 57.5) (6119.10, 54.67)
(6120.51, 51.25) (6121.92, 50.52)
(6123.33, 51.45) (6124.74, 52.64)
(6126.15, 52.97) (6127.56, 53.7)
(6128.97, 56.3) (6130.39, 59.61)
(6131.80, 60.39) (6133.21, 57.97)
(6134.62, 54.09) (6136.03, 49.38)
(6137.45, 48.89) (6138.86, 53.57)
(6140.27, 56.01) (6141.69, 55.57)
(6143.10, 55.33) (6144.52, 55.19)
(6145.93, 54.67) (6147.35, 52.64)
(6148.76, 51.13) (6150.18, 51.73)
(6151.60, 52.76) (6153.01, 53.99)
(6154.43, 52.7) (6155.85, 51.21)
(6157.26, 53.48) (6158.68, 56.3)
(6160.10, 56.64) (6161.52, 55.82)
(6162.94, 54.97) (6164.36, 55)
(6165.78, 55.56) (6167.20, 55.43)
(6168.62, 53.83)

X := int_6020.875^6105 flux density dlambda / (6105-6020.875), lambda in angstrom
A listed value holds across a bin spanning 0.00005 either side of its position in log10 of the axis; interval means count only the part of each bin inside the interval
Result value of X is 53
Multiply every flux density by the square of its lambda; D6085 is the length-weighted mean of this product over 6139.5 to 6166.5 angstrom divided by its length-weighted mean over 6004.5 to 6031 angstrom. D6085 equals 1.07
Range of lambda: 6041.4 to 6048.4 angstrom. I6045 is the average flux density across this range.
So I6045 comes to 54.2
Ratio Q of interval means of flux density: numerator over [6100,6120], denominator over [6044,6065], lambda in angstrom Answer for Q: 1.02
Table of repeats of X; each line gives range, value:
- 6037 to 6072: 53.4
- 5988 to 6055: 53.6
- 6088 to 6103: 51.4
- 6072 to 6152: 53.5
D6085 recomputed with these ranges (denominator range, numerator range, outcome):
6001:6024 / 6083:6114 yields 1.01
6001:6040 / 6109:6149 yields 1.07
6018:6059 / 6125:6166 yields 1.07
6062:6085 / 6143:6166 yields 1.00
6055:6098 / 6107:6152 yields 1.03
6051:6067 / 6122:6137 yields 1.05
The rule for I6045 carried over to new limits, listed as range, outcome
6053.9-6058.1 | 52.5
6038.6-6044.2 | 56.4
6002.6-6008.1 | 51.5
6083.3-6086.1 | 52.1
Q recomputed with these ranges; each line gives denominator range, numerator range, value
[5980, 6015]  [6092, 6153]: 0.95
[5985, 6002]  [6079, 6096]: 0.91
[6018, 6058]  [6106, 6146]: 1.04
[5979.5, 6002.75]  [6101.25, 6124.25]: 0.92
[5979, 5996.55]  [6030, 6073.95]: 0.93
